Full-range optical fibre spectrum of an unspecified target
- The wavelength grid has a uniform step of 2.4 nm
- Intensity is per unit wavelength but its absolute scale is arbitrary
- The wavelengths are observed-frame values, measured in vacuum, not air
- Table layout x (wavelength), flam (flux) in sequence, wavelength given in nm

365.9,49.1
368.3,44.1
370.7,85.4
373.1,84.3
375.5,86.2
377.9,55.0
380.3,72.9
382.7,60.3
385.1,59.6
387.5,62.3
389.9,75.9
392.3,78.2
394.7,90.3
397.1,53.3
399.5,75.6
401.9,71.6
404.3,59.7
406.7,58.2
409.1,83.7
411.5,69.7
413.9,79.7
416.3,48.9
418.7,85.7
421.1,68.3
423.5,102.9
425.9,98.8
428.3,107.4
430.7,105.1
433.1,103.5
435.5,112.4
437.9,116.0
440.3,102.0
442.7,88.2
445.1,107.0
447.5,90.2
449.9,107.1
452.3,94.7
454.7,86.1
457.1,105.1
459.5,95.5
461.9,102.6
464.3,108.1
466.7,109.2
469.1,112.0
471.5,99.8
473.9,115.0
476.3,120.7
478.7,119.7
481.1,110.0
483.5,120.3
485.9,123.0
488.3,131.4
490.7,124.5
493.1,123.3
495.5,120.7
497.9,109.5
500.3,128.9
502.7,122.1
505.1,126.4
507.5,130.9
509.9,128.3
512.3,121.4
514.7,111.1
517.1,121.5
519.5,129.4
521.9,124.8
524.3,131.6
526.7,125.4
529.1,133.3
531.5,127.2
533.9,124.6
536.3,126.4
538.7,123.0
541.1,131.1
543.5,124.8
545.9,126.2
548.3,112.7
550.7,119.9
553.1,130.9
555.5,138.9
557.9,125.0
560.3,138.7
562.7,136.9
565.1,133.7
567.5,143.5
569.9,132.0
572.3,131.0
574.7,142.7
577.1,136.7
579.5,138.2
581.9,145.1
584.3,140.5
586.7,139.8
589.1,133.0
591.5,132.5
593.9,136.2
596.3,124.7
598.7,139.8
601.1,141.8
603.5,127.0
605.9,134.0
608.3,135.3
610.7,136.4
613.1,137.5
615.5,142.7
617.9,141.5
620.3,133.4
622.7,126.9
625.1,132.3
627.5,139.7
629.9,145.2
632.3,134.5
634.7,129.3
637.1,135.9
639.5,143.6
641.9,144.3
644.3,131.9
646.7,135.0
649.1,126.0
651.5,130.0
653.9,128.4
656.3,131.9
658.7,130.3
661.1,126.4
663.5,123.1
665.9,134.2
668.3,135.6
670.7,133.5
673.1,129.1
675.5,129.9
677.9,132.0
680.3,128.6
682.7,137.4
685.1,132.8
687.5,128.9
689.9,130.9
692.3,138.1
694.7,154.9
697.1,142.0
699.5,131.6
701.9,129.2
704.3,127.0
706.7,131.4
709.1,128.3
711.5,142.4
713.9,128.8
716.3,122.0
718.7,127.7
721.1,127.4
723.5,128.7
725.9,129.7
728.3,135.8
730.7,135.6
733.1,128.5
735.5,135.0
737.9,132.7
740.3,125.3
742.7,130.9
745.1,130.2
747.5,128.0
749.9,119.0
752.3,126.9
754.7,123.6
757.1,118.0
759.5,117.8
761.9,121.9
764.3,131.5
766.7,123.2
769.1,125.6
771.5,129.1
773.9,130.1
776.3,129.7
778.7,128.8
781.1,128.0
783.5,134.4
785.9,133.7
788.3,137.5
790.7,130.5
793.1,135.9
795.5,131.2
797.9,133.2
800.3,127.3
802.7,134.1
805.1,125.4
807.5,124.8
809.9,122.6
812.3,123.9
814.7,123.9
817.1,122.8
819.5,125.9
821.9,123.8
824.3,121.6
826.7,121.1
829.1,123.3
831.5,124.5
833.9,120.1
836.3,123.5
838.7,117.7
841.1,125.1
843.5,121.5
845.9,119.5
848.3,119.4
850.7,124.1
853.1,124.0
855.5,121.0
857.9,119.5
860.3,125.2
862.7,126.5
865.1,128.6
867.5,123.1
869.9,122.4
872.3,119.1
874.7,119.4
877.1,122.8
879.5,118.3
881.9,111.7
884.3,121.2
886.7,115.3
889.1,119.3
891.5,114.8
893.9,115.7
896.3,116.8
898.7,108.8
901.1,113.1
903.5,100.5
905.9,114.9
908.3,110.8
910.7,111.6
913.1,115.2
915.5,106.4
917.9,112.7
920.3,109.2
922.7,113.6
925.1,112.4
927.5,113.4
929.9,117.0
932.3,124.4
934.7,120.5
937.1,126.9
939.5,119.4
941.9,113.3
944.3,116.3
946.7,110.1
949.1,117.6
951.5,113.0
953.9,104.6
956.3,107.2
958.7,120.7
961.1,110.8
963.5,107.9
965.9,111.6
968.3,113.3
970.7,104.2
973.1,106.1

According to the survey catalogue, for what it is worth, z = 0.058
